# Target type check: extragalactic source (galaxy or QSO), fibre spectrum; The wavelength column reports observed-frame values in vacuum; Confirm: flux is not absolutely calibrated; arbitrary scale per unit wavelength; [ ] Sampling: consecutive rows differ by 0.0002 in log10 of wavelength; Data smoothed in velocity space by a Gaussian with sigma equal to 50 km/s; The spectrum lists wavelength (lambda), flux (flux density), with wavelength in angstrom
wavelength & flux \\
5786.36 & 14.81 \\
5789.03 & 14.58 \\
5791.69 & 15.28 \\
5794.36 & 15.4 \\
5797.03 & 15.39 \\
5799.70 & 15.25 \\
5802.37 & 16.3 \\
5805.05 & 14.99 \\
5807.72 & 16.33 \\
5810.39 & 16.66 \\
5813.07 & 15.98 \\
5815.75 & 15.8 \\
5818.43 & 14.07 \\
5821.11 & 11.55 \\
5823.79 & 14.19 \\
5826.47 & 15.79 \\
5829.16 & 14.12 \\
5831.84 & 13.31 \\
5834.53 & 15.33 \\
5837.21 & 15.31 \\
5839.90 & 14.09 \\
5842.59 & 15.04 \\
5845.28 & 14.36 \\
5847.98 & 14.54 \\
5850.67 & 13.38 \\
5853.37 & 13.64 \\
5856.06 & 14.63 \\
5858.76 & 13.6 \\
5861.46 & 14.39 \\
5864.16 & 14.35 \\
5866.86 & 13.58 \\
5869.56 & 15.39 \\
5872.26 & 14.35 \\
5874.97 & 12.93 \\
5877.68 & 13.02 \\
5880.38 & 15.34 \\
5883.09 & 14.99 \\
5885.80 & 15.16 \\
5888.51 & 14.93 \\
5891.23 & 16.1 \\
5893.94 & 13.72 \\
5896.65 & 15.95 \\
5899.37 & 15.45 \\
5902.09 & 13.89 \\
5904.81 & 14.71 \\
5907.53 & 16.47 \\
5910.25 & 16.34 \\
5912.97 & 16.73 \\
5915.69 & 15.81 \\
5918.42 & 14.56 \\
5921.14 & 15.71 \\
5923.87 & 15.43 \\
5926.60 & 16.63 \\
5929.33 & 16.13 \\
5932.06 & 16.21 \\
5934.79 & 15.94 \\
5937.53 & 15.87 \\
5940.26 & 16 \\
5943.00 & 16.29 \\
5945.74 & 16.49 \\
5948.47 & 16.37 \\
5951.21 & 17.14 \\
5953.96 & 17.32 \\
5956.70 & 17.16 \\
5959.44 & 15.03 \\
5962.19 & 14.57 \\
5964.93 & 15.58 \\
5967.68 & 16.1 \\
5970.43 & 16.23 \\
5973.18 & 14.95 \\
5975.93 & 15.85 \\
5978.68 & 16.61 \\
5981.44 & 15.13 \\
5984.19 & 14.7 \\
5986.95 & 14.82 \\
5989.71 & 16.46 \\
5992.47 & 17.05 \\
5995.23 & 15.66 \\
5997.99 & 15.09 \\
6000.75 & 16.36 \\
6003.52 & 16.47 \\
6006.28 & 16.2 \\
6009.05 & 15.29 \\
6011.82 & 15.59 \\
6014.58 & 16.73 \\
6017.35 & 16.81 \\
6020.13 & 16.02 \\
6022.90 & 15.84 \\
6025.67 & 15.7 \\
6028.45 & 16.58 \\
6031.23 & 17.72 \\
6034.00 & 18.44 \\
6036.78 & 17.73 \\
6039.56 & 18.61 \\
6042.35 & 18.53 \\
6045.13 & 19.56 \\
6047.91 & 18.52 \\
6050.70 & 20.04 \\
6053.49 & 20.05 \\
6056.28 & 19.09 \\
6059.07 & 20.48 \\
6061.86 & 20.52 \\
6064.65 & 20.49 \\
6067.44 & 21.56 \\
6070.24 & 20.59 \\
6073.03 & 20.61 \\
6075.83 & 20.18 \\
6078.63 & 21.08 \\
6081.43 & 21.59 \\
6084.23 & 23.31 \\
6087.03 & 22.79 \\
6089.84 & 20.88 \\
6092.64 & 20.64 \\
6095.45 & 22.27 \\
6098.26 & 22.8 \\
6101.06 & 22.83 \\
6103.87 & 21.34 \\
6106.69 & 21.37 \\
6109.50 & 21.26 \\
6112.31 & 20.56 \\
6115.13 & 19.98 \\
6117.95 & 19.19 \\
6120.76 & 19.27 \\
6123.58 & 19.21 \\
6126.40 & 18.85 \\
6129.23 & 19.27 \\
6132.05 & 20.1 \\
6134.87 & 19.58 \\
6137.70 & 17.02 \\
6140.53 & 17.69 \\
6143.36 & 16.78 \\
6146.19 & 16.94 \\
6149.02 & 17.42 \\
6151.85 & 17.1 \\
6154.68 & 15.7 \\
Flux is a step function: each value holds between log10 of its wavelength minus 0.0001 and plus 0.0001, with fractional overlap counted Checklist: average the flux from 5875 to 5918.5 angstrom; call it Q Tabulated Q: 15.1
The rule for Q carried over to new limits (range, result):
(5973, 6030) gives 15.9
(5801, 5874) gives 14.6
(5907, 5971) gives 16.1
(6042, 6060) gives 19.5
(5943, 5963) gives 16.3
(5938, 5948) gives 16.2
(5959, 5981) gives 15.6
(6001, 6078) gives 18.3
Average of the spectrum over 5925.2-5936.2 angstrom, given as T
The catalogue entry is 16.2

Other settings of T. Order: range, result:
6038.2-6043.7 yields 18.5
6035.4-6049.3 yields 18.6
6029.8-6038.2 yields 18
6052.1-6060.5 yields 19.9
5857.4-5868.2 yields 14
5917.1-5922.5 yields 15.2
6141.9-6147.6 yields 16.9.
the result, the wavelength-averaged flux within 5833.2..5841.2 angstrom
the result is 14.9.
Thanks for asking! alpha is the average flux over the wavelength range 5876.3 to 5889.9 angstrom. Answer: 14.7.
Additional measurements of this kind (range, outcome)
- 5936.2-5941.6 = 15.9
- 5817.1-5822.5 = 12.8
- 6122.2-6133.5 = 19.4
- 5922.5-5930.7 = 16.1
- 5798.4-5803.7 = 15.8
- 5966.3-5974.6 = 15.8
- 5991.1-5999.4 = 15.9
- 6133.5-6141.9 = 18.1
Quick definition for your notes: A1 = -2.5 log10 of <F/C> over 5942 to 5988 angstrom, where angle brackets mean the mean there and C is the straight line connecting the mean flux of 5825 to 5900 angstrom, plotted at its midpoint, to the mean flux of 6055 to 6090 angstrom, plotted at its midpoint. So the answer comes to 0.11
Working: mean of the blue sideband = 14.5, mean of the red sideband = 21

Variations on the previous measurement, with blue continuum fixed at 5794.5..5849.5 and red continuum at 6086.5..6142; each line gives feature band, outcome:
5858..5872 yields 0.102 mag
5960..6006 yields 0.140 mag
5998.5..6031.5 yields 0.143 mag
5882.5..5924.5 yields 0.071 mag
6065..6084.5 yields -0.082 mag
